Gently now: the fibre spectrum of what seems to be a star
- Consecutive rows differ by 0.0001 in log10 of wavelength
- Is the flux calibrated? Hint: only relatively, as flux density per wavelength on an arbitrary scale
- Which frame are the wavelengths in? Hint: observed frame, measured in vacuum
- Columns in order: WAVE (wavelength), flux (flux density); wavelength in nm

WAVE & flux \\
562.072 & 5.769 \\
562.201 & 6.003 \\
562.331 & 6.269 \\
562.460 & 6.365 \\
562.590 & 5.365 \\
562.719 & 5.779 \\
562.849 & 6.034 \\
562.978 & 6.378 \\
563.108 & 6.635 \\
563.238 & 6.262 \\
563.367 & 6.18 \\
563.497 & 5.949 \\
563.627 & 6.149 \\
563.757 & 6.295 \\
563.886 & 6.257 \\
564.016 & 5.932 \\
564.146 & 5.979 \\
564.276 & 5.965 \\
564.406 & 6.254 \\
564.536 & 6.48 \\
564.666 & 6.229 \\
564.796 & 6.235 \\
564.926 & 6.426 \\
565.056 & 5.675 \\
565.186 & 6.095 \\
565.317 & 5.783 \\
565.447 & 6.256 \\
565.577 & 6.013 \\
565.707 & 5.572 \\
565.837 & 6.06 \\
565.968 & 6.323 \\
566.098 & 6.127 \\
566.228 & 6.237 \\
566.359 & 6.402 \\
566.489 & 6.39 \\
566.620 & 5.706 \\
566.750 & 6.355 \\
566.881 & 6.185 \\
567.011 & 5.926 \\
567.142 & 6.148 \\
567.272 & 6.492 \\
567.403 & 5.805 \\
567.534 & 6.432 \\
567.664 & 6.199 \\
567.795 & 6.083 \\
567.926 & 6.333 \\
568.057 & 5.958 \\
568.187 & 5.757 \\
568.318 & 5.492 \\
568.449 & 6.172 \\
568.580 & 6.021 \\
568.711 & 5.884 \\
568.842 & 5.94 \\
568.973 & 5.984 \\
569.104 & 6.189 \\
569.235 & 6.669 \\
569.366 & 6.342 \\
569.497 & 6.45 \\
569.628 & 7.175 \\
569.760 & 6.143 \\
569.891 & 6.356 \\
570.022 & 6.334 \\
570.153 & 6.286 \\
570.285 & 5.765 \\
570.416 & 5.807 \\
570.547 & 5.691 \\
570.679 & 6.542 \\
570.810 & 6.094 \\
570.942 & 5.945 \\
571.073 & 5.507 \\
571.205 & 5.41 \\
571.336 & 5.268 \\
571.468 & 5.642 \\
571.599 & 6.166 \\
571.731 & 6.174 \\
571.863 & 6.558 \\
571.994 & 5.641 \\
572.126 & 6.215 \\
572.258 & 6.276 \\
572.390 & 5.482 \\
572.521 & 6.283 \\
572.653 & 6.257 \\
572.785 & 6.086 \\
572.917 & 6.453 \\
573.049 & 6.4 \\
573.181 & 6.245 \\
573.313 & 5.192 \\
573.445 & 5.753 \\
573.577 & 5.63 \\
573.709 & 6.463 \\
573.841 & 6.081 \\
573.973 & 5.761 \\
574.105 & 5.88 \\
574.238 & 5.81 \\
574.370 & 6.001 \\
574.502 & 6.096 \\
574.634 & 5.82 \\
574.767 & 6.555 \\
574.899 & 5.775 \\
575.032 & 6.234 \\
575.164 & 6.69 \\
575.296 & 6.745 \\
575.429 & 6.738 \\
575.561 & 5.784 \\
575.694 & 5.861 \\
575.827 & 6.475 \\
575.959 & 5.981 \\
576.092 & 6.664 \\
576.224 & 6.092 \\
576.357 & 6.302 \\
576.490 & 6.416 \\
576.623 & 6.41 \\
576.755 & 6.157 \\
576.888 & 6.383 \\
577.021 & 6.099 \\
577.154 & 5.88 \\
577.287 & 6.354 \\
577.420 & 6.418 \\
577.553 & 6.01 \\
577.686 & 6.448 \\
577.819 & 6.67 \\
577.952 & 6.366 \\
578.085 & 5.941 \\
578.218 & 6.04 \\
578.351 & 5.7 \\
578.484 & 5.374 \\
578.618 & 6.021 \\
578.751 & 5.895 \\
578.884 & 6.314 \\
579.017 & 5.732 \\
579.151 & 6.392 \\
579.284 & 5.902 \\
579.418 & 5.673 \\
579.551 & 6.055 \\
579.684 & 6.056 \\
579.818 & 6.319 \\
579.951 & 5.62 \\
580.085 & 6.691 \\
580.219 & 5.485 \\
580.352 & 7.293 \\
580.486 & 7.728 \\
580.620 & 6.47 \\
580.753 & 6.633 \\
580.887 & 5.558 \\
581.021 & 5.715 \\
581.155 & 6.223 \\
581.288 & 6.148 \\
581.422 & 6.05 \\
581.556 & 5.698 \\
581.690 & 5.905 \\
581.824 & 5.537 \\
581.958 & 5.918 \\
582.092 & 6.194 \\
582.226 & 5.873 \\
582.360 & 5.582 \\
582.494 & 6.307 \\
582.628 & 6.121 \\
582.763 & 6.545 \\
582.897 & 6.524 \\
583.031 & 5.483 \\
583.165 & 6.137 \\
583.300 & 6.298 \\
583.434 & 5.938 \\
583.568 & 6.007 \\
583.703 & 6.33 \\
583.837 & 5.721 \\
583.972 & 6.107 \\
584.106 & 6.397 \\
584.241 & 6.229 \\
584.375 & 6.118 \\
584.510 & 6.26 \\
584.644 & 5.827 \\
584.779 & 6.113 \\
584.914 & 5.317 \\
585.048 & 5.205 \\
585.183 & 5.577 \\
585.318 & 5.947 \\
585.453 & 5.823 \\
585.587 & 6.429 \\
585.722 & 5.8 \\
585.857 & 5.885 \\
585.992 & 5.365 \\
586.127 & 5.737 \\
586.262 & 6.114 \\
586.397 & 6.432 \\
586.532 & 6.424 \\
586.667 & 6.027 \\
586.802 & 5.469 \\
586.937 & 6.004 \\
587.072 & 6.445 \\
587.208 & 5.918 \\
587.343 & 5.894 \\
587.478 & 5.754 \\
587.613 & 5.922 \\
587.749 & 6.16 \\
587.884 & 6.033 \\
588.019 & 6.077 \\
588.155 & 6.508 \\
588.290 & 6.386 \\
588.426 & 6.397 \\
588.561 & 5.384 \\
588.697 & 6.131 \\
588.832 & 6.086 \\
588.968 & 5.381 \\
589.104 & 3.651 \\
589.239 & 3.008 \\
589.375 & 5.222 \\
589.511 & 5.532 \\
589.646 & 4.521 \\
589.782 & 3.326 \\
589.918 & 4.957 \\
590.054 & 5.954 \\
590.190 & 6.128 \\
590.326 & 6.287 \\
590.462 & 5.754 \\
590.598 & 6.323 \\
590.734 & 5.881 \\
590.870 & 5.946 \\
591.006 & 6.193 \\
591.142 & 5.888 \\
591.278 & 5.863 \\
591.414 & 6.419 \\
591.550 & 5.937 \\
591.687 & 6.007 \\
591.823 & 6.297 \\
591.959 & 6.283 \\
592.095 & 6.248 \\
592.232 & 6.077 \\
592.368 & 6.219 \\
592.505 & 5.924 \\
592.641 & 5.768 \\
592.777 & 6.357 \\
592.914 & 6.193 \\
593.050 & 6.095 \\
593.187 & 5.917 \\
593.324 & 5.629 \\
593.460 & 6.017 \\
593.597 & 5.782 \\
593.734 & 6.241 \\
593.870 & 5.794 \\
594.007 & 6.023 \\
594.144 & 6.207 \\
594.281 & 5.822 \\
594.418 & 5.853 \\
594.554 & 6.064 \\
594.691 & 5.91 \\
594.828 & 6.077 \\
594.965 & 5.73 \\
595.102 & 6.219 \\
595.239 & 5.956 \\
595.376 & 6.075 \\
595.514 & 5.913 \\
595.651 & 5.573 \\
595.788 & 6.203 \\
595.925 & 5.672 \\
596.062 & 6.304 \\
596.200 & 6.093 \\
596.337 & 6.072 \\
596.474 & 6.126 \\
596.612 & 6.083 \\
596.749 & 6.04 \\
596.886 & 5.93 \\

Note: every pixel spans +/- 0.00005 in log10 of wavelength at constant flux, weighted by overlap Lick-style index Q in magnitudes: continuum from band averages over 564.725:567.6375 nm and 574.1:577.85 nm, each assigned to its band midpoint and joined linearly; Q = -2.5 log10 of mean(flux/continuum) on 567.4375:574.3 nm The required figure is 0.02 mag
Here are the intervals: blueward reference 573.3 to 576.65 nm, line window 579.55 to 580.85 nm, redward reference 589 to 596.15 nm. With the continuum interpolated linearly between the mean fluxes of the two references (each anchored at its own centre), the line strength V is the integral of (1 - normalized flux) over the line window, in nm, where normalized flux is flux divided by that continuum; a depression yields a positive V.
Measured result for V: -0.09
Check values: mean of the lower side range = 6.13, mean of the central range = 6.43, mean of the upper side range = 5.79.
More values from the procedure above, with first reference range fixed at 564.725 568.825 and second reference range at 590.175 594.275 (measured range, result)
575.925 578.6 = -0.05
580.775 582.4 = 0.05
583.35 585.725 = 0.04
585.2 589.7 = 0.22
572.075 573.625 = 0.01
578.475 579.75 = 0.02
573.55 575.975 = -0.03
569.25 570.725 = -0.05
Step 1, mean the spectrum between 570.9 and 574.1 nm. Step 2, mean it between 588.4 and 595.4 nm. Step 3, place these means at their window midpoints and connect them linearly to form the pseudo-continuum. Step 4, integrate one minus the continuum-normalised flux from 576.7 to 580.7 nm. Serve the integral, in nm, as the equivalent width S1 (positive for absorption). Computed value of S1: -0.19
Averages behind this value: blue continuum 5.95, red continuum 5.78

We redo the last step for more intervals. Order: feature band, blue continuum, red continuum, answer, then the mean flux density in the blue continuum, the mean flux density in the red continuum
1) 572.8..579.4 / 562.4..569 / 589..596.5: -0.16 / 6.1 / 5.81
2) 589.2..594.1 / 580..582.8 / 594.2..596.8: 0.19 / 6.17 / 5.99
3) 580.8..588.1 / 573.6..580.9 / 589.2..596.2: 0.06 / 6.19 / 5.85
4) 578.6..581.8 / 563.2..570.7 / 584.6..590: -0.18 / 6.14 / 5.65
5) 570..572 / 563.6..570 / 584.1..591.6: 0.05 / 6.15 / 5.78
